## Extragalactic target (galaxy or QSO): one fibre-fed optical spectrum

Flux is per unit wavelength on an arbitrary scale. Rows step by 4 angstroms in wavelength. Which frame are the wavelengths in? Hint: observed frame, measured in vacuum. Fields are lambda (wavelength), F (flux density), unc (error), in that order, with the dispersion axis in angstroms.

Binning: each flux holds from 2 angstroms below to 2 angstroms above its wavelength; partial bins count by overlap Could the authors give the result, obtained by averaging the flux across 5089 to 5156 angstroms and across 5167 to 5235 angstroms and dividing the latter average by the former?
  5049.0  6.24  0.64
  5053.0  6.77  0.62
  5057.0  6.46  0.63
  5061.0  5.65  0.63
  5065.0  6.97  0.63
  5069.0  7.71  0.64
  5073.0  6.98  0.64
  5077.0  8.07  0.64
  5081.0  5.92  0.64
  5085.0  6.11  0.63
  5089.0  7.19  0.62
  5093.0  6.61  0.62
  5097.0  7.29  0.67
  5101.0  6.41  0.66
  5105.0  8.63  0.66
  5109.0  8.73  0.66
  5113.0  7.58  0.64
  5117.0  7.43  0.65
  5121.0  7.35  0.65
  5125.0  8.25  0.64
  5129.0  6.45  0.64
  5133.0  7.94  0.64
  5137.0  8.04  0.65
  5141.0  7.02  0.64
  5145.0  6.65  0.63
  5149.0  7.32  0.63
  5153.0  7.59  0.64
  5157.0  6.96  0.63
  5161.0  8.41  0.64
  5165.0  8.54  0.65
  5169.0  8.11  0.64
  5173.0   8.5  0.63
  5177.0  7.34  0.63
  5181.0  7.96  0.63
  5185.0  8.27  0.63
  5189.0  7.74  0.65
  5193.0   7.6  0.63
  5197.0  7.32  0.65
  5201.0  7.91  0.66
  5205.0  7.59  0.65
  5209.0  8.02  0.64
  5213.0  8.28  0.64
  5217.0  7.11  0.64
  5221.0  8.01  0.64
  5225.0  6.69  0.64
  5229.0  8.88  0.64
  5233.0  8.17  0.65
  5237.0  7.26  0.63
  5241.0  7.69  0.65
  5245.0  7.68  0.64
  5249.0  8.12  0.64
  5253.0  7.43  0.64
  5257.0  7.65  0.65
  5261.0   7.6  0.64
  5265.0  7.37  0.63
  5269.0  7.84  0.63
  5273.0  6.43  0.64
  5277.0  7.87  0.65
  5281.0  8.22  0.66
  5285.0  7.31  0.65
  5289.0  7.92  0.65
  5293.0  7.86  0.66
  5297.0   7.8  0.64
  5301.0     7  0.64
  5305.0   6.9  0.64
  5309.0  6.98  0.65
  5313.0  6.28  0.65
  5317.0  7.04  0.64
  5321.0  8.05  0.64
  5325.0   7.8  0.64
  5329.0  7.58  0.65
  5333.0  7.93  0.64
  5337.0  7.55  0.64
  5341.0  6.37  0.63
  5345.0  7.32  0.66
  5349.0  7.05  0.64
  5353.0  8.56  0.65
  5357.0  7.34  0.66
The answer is 1.06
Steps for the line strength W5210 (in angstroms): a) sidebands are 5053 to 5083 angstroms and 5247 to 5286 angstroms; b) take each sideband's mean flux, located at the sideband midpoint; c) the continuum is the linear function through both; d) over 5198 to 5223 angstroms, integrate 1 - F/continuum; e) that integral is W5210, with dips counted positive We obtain -1.4 angstroms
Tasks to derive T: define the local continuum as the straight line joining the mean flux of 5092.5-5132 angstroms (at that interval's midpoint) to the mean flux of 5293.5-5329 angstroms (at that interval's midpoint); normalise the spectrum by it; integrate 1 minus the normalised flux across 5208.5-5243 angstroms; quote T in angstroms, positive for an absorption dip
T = -1.9 angstroms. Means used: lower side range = 7.52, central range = 7.78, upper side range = 7.28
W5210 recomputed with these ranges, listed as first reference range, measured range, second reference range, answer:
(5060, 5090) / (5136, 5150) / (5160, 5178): 1.1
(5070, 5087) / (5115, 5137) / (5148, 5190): -0.4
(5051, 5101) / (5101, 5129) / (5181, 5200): -2.5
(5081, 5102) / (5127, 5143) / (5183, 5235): -0.6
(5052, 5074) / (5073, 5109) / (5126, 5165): -0.7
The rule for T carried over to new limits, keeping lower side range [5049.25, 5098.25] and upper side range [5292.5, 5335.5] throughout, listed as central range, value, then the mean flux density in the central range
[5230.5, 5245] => -1.1 angstroms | 7.74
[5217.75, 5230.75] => -1.1 angstroms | 7.77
